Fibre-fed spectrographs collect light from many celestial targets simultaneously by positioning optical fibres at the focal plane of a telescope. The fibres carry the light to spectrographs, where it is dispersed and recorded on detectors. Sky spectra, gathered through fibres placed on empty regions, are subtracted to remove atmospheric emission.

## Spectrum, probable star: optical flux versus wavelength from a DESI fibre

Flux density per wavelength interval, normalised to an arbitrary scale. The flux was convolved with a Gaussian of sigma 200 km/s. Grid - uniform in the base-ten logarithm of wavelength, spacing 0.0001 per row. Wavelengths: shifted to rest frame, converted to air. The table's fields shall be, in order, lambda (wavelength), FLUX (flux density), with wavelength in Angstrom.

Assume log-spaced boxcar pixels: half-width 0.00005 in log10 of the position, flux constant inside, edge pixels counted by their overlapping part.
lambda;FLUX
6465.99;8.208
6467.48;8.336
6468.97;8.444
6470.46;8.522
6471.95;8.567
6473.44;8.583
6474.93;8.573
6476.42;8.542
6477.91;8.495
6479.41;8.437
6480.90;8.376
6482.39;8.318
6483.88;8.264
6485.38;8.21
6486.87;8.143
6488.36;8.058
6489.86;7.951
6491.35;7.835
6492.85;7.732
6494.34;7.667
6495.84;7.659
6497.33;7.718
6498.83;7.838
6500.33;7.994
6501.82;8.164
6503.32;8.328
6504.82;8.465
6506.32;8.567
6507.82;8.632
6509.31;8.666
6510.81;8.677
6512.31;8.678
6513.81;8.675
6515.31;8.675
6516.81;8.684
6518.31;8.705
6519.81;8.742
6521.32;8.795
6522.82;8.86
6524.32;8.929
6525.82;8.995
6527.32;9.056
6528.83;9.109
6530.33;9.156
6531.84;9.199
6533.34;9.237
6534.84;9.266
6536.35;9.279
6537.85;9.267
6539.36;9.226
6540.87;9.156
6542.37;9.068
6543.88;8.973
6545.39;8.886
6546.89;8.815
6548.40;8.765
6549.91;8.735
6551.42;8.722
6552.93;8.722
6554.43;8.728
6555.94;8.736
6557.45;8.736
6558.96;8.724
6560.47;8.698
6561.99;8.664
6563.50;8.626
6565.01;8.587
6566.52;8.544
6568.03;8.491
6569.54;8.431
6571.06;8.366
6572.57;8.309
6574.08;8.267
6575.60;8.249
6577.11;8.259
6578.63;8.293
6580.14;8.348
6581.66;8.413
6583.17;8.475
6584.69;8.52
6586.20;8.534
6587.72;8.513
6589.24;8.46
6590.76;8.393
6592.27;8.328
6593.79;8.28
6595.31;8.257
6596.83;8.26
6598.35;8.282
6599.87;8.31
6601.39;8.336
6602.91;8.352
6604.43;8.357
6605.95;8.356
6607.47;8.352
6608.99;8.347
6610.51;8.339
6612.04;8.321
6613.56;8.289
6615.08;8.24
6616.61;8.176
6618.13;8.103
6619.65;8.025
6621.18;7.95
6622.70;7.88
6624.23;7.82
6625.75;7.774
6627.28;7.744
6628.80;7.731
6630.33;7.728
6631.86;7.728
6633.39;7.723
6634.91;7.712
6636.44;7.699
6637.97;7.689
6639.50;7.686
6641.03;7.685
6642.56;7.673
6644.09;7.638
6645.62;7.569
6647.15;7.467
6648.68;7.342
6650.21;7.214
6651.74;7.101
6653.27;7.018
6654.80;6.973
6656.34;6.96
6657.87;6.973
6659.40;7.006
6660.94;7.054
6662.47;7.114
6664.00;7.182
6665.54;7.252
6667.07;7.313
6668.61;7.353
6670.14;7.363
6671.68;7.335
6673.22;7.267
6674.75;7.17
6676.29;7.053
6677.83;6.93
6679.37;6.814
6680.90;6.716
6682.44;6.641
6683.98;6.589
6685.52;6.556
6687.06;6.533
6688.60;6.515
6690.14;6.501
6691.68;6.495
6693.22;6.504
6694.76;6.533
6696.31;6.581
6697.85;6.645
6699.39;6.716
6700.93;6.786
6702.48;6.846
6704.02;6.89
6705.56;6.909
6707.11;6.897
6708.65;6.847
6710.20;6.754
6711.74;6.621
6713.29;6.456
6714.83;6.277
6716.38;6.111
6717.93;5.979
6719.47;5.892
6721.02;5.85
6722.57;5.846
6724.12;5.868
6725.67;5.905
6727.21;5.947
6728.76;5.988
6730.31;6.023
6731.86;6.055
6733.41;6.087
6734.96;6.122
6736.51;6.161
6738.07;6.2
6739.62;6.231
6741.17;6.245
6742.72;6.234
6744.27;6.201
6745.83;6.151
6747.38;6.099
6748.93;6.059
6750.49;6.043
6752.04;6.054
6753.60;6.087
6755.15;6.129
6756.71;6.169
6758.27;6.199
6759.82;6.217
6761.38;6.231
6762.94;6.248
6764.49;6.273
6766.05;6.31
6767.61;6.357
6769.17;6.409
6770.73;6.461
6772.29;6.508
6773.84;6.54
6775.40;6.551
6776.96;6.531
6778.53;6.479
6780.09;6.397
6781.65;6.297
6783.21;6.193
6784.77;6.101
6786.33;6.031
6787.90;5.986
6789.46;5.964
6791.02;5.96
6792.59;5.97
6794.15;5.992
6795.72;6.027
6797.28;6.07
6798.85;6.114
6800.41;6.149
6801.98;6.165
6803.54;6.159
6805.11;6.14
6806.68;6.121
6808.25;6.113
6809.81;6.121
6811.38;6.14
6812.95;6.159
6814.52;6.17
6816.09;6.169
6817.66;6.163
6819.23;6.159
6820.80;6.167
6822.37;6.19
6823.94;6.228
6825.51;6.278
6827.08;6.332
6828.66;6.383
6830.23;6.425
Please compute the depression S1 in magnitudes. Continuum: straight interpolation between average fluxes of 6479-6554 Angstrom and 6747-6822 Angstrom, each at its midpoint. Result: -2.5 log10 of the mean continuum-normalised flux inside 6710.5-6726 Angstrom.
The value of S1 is 0.12 mag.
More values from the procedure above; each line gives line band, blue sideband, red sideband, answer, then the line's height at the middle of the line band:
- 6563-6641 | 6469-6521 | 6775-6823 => -0.09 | 7.57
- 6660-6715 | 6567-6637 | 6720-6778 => 0.03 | 7.02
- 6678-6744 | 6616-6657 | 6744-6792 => 0.07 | 6.83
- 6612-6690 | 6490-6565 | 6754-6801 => 0.01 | 7.46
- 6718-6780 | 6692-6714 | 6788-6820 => 0.04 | 6.43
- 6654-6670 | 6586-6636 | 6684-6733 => 0.01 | 7.23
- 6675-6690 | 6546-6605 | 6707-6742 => 0.02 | 6.83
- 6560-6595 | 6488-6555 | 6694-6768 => -0.06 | 8.02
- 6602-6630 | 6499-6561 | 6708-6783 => -0.05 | 7.78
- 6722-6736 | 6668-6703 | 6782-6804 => 0.09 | 6.5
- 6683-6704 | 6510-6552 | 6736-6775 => 0.06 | 6.98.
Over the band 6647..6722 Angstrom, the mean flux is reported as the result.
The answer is 6.81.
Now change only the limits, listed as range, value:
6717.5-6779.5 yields 6.18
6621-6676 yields 7.43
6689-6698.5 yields 6.54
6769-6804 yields 6.22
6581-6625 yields 8.29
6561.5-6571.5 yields 8.53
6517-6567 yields 8.9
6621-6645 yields 7.73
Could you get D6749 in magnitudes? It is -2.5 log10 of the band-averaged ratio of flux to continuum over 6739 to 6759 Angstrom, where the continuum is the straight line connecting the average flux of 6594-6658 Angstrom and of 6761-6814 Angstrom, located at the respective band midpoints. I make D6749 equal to 0.08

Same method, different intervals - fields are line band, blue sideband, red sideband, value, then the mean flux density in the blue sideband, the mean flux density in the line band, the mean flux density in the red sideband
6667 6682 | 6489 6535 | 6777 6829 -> 0.01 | 8.53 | 7.11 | 6.16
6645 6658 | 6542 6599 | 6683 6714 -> 0.02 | 8.53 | 7.19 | 6.66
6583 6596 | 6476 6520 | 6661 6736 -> -0.12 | 8.29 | 8.41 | 6.6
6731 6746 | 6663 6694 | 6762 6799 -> 0.06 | 6.91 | 6.17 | 6.24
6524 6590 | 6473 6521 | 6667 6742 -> -0.12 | 8.32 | 8.74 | 6.52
